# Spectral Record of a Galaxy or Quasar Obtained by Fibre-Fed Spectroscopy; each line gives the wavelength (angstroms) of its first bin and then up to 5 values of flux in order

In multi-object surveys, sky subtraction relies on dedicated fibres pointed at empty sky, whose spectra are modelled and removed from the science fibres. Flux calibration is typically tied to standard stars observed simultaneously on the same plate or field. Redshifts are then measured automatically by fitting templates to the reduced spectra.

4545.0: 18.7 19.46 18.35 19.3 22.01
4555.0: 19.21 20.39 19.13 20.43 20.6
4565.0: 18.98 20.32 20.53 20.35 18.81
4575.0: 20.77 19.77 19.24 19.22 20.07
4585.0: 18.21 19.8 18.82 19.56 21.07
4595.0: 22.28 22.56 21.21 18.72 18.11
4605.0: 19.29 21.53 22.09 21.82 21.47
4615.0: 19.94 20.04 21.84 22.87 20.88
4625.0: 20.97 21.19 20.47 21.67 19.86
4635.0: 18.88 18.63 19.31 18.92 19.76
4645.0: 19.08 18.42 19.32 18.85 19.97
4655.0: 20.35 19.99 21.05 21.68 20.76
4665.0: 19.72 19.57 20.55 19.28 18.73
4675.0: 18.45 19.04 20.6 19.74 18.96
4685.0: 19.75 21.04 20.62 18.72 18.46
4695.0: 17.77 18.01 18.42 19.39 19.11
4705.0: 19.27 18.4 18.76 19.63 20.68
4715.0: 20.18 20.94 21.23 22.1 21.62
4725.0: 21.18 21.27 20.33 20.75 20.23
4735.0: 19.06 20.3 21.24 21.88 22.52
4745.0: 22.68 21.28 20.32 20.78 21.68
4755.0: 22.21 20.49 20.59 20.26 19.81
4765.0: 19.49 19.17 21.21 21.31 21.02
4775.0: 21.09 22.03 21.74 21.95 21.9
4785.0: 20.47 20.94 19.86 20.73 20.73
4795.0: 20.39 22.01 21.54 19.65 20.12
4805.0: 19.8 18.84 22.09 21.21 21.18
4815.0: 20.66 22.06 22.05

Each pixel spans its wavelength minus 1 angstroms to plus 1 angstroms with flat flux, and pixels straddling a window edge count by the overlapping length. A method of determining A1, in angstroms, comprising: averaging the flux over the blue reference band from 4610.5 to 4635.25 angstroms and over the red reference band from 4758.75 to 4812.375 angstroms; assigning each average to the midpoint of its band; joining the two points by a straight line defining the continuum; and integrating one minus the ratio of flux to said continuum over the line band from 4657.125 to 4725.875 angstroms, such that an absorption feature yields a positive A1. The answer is 3.5 angstroms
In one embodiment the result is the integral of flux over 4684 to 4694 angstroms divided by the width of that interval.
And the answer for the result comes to 19.7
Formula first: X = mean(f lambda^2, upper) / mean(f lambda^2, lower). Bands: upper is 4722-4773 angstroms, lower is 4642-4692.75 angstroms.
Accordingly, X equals 1.09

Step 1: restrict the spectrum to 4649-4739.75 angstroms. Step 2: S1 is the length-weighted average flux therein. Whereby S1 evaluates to 19.9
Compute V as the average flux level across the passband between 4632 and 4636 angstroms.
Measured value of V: 19.4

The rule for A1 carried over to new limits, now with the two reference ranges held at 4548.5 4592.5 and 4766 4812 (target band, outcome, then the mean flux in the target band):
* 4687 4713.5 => 1.7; 19.1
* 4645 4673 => 0.4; 19.9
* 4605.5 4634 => -1.6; 21.2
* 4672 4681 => 0.5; 19.3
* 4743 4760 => -0.5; 21.3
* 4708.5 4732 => -0.3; 20.8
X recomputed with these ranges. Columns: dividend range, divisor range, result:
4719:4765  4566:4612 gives 1.11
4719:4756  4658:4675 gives 1.09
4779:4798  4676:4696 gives 1.13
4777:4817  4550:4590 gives 1.16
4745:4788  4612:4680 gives 1.10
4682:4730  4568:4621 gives 1.02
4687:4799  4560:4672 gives 1.07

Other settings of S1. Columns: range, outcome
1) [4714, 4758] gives 21.1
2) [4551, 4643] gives 20.2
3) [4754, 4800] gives 20.9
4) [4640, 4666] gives 19.8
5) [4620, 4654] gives 19.9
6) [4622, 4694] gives 19.8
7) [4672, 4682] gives 19.3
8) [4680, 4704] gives 19.2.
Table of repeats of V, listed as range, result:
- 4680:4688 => 19.9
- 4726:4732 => 20.8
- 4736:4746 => 21.7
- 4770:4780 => 21.4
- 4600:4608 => 19.4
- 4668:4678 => 19.2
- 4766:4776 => 20.8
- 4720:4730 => 21.3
